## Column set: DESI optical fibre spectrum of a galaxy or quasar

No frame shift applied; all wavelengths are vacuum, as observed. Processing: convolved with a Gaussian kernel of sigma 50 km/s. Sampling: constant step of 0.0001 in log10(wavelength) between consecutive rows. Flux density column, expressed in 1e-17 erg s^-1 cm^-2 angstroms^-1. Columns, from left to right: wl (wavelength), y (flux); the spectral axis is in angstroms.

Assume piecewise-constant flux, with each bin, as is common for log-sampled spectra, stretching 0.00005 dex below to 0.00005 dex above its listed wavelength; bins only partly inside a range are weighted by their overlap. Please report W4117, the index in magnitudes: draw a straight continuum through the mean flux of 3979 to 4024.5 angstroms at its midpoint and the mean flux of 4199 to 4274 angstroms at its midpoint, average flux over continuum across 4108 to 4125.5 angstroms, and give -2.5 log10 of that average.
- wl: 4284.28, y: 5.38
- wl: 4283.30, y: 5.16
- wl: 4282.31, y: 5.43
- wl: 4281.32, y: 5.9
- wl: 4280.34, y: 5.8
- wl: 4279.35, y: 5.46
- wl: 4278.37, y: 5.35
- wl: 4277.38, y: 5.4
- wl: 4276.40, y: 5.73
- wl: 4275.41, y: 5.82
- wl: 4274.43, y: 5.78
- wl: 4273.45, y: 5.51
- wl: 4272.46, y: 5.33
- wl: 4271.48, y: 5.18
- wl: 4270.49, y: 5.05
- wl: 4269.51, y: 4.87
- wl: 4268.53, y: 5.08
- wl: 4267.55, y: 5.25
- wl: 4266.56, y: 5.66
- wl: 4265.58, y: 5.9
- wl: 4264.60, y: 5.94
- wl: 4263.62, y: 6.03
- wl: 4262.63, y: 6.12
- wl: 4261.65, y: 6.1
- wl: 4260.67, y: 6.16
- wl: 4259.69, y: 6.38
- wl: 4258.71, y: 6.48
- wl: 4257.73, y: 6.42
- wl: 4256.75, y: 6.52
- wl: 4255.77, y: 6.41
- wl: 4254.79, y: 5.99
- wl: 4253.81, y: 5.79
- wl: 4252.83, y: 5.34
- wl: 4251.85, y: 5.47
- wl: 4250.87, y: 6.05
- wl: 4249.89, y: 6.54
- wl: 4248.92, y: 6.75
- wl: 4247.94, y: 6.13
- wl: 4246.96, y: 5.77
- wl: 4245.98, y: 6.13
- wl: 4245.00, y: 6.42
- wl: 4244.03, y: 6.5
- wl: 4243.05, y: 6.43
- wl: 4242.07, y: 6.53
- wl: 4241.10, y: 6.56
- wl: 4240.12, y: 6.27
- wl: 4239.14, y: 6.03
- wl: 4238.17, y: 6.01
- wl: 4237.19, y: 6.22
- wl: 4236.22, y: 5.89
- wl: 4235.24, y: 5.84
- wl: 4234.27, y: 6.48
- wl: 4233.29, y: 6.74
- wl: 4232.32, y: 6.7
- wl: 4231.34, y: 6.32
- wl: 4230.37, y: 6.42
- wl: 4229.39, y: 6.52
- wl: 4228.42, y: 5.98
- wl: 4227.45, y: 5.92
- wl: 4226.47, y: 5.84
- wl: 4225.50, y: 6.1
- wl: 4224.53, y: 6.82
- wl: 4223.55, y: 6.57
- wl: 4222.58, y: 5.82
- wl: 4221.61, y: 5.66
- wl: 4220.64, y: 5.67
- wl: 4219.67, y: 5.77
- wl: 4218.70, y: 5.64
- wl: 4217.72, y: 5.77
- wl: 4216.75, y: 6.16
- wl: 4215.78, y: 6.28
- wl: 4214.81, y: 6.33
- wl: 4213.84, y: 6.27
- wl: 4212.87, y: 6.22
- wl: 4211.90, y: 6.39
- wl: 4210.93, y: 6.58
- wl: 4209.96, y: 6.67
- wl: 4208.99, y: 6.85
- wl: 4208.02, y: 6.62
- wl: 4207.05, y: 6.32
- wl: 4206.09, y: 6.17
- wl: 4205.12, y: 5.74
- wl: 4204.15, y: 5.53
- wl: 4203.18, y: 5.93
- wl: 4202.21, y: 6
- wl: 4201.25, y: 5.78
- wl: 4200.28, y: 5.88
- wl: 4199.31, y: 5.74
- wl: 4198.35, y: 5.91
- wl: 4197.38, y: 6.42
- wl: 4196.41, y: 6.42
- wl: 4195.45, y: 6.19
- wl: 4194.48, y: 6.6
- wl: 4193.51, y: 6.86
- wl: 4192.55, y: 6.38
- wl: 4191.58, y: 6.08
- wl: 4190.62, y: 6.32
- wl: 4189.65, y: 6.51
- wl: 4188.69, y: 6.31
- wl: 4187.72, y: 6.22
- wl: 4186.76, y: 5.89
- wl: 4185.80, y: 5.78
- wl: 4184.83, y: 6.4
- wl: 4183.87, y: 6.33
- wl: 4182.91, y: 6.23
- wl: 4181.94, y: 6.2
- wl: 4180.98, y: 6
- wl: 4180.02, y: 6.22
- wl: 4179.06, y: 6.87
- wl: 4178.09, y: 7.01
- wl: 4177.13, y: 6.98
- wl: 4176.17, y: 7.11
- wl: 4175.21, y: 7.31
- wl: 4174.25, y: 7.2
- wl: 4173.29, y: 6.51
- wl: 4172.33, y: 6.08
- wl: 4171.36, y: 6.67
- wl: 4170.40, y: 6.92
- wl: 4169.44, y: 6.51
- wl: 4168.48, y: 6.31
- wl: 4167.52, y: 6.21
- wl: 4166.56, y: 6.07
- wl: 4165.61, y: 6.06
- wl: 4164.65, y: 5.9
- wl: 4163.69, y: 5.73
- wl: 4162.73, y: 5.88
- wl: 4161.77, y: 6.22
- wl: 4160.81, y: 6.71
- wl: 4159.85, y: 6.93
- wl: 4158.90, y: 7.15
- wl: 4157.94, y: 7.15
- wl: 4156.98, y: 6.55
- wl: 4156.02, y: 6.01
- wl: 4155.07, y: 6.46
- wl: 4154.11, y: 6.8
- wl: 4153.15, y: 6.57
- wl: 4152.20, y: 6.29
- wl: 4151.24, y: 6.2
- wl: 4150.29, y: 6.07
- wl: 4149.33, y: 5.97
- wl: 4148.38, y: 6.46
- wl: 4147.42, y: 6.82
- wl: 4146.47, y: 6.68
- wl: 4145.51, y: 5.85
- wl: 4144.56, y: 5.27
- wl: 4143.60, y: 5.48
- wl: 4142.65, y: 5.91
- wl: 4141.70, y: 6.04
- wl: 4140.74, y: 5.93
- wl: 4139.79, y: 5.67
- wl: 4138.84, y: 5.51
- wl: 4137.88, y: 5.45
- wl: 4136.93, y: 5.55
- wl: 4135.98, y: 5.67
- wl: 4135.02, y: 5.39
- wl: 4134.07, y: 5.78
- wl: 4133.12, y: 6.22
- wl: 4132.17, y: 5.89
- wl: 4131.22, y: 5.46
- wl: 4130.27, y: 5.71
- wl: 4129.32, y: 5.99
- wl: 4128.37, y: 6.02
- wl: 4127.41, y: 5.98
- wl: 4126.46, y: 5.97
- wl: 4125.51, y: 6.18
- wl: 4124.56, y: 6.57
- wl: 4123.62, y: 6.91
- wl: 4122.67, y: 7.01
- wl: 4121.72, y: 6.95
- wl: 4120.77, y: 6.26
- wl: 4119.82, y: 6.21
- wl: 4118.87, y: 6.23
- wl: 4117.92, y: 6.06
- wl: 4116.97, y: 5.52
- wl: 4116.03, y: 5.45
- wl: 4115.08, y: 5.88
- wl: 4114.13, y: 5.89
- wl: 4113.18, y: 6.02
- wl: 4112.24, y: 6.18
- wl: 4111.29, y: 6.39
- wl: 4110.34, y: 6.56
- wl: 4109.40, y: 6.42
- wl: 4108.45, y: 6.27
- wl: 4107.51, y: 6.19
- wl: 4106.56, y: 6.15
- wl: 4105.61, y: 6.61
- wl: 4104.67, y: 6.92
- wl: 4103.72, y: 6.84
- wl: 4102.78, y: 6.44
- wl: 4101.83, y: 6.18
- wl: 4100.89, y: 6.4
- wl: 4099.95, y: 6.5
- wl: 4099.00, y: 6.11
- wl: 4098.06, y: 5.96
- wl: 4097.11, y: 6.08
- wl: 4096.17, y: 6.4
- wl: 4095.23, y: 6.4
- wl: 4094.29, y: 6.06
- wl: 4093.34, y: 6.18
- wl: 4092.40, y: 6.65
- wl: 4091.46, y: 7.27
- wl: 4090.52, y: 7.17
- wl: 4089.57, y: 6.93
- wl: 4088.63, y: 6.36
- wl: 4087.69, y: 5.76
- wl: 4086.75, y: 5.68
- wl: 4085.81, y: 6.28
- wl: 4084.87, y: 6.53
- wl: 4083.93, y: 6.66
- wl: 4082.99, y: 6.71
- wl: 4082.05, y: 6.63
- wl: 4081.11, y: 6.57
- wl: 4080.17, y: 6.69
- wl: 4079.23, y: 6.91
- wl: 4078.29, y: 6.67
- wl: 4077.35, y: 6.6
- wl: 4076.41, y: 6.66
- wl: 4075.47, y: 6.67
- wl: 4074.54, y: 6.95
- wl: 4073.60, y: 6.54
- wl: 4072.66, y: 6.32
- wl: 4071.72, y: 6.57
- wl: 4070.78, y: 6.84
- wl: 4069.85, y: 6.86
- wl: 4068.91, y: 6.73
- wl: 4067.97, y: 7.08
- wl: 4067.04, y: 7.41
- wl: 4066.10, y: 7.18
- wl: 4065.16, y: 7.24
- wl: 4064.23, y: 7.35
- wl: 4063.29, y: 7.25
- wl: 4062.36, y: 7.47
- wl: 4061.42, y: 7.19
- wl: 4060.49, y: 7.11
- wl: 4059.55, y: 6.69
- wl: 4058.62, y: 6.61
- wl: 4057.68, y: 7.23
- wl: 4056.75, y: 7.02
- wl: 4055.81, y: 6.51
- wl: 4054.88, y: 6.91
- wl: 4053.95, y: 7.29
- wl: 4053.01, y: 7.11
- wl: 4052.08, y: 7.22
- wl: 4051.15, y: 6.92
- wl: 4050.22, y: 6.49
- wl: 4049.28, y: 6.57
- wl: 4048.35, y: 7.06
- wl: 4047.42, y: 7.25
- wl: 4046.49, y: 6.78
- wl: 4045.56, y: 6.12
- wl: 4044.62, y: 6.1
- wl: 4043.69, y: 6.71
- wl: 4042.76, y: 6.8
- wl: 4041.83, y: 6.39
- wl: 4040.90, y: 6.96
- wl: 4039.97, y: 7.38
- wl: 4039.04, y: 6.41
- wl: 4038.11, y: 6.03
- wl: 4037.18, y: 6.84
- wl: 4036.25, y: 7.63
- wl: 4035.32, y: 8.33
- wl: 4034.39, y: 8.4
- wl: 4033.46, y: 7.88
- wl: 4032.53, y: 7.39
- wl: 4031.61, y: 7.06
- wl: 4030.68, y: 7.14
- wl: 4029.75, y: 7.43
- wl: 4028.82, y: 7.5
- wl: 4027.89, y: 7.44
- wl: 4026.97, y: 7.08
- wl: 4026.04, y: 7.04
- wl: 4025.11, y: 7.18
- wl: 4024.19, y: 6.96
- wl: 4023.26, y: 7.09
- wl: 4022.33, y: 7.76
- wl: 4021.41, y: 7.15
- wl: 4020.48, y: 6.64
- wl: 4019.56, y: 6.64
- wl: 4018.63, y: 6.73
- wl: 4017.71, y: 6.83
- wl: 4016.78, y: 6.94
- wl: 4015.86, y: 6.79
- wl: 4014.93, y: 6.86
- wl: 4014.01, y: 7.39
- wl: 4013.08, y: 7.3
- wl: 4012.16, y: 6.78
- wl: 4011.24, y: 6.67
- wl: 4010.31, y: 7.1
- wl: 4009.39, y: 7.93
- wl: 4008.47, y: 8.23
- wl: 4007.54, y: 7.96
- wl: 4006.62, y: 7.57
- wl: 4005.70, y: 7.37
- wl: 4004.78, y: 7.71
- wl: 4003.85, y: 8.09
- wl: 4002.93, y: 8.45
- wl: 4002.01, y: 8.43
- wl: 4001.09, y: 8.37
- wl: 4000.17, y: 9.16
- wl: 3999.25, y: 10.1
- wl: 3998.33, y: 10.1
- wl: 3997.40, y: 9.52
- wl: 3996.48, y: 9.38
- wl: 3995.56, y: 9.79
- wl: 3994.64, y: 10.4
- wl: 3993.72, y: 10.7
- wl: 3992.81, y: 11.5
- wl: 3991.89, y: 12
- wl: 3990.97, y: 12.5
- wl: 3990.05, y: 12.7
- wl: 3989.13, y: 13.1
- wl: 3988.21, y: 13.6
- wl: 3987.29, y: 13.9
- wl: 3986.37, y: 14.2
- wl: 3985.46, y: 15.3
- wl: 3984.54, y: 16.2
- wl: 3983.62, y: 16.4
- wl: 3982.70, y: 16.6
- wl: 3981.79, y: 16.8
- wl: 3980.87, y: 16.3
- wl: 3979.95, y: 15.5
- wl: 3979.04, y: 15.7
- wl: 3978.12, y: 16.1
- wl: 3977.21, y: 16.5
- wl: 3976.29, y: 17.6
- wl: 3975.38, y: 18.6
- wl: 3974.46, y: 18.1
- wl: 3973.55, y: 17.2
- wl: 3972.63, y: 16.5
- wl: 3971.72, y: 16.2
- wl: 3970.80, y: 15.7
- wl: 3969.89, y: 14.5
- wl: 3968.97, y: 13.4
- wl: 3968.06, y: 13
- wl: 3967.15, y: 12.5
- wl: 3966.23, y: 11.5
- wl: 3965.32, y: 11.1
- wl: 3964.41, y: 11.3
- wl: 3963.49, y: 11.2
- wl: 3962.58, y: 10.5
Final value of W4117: 0.28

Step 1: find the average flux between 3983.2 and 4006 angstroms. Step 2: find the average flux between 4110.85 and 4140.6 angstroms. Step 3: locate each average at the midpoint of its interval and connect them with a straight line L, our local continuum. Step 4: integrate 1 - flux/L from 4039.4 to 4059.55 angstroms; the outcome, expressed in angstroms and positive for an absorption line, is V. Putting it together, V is 4.9 angstroms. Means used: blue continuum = 11.2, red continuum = 6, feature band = 6.83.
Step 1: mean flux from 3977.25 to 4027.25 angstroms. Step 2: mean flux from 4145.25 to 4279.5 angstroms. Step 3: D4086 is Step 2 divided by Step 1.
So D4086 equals 0.61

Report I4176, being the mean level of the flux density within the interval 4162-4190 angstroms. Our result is 6.39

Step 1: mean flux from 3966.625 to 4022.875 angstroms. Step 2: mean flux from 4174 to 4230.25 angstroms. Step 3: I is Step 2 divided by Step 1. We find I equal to 0.55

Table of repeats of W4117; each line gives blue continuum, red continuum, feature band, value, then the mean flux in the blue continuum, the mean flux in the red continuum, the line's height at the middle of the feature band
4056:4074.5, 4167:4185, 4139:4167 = 0.07 mag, 6.97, 6.58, 6.66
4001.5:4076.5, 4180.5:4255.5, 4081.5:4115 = 0.07 mag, 7.11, 6.18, 6.8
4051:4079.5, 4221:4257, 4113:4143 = 0.12 mag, 6.94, 6.2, 6.67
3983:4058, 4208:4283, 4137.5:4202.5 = 0.08 mag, 8.35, 6.03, 6.81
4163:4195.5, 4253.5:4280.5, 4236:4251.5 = -0.06 mag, 6.41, 5.77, 5.94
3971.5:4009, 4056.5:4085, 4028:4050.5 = 0.28 mag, 12.7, 6.87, 9.13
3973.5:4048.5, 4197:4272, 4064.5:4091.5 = 0.26 mag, 9.61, 6.09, 8.55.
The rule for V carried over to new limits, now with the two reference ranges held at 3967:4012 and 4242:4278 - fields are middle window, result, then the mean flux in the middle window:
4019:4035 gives 5.88 angstroms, 7.29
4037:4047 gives 4.10 angstroms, 6.59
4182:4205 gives 4.15 angstroms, 6.15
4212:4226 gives 1.64 angstroms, 6.09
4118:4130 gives 3.72 angstroms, 6.33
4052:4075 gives 7.91 angstroms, 6.98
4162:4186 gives 4.66 angstroms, 6.42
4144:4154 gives 2.73 angstroms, 6.23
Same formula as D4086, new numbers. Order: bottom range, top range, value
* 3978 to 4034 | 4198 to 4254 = 0.64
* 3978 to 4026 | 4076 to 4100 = 0.64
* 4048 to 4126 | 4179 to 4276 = 0.93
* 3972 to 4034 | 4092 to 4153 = 0.59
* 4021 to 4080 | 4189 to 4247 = 0.89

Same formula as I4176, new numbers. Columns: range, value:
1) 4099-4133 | 6.23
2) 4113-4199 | 6.24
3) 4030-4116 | 6.72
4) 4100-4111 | 6.46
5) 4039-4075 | 6.89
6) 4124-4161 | 6.11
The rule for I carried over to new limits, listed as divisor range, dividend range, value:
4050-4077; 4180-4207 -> 0.88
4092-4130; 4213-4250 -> 0.99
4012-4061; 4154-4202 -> 0.91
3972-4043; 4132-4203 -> 0.63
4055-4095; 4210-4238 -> 0.92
